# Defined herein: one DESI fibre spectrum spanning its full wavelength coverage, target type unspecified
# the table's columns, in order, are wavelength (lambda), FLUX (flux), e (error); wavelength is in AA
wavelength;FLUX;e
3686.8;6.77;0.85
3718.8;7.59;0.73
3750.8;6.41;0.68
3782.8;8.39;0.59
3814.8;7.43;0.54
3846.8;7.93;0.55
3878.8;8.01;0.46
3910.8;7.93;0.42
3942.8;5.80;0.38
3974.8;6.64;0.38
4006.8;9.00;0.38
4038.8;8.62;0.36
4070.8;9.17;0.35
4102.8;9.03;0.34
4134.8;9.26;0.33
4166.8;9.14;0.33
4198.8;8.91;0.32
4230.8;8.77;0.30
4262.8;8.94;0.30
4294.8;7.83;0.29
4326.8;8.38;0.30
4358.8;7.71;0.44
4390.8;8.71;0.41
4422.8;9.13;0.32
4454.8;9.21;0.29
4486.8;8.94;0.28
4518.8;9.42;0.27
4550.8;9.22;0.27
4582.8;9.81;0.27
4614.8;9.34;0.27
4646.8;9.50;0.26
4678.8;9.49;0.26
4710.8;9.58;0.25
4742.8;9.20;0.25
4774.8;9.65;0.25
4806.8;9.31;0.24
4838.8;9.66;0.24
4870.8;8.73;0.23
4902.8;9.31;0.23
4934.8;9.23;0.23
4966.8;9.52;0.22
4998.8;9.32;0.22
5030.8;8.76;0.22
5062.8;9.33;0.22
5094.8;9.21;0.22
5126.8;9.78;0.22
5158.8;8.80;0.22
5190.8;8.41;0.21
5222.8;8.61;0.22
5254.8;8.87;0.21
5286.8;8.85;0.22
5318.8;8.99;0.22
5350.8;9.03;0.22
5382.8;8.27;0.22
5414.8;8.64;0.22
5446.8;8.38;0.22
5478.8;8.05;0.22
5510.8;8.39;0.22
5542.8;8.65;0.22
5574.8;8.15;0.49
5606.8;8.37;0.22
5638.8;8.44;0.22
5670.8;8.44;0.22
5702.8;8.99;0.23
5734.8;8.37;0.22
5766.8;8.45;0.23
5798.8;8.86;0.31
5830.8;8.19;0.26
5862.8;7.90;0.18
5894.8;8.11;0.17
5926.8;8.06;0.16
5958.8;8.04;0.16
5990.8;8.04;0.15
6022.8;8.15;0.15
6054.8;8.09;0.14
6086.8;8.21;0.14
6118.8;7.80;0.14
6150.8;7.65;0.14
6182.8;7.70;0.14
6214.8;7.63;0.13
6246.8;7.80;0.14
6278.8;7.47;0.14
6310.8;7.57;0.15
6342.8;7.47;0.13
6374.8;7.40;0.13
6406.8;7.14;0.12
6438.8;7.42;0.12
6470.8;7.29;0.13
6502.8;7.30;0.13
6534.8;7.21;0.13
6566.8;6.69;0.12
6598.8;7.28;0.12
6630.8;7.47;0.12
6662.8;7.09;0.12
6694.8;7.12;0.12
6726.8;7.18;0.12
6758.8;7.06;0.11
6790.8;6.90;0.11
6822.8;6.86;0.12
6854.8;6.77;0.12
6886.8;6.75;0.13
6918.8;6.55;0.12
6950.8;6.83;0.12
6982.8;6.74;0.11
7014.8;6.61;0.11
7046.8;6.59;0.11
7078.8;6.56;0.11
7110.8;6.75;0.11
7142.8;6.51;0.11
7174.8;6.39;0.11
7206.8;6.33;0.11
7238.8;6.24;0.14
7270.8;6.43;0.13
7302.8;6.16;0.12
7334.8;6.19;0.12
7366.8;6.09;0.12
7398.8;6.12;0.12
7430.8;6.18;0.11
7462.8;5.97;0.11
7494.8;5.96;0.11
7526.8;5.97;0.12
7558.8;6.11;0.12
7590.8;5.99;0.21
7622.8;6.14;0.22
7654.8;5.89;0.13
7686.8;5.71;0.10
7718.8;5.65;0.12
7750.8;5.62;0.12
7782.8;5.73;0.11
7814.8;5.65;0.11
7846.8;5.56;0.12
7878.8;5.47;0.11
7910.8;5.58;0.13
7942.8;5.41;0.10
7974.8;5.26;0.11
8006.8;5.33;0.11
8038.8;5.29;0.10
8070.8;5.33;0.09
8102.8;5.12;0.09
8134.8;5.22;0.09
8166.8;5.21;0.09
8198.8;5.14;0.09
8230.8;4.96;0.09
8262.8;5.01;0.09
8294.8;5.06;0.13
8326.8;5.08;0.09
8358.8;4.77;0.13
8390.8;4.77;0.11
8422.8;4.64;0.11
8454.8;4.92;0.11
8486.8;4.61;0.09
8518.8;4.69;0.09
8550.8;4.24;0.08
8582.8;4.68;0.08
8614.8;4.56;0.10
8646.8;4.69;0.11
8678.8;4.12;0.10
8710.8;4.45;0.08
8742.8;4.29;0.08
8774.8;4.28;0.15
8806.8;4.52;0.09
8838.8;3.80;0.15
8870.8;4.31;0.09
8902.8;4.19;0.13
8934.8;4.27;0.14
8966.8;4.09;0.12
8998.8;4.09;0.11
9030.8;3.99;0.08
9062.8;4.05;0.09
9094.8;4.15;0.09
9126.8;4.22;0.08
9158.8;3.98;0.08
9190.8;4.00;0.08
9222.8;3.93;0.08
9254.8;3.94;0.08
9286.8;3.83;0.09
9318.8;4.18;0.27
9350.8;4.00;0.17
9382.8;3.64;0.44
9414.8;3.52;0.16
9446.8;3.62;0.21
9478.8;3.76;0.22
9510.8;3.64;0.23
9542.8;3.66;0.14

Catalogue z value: 0.00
